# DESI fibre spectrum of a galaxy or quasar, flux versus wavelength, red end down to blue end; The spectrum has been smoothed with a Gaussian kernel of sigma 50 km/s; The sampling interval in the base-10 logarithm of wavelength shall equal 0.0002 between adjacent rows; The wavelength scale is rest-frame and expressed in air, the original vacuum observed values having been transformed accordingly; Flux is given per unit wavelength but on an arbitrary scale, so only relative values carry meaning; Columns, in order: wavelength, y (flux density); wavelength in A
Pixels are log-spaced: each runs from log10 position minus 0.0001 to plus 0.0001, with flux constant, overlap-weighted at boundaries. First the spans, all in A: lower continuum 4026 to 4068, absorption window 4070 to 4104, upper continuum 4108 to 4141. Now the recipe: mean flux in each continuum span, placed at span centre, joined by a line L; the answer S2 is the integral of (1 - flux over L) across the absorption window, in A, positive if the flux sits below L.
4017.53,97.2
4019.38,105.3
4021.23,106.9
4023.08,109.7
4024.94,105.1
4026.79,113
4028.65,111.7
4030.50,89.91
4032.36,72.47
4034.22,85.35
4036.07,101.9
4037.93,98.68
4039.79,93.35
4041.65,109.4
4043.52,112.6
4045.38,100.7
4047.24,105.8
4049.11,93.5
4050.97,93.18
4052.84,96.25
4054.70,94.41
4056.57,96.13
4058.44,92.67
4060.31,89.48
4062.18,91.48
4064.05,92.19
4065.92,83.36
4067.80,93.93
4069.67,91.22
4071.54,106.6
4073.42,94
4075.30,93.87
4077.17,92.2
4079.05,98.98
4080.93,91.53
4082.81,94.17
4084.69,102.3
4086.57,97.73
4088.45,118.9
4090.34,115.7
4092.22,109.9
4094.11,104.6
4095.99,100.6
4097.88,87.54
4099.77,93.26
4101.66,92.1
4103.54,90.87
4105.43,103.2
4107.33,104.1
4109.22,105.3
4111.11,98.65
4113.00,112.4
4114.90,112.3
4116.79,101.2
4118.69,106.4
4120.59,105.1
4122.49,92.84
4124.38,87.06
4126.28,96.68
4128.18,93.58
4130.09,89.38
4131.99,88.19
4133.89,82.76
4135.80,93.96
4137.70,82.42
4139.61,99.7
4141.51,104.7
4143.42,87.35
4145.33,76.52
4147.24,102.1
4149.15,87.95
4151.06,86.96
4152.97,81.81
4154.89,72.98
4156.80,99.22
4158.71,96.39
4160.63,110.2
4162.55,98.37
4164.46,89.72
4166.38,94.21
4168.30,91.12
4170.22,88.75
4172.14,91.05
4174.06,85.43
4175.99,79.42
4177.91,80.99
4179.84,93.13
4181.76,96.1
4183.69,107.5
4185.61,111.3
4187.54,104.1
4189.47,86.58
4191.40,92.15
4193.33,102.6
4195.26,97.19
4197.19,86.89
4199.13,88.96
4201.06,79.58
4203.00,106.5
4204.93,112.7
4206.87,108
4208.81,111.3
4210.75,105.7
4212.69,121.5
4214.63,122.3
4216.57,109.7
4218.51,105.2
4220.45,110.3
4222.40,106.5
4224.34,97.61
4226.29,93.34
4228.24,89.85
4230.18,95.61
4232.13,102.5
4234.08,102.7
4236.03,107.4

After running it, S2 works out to -0.88 A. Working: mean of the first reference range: 96.1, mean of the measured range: 99.1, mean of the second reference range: 97.1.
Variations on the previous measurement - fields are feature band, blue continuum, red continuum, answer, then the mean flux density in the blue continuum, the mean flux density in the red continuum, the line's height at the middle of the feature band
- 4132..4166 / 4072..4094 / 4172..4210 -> 2.4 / 101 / 96.2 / 98.1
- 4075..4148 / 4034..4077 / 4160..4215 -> -0.6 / 96.2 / 97.7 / 96.9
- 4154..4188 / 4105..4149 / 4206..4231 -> 2.5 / 96.5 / 106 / 101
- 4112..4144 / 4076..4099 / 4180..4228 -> 1.6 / 101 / 102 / 101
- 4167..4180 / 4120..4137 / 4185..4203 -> 0.9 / 91.8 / 94.7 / 93.8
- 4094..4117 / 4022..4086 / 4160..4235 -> -0.6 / 96.8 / 98.9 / 97.5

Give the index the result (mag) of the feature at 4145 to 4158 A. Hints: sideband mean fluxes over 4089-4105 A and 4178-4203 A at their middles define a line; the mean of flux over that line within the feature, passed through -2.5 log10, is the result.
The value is 0.115 mag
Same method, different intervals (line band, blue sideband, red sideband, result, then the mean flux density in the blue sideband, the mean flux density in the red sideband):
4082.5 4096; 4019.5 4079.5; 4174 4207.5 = -0.10 mag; 97.3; 95.7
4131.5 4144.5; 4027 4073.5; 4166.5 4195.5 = 0.04 mag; 95.9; 93.8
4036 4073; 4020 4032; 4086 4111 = 0.07 mag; 104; 102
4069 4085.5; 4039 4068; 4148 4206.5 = -0.01 mag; 96.2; 93.5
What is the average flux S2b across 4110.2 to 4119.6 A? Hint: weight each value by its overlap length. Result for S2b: 106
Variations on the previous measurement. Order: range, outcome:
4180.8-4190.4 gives 101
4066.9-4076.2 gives 95.9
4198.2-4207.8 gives 99.2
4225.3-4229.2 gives 91.4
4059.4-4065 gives 91.1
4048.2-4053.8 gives 94.4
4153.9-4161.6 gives 94.6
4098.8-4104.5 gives 92.2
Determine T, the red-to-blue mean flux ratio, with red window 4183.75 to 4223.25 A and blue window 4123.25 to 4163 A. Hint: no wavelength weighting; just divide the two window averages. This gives 1.13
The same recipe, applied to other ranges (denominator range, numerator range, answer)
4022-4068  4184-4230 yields 1.05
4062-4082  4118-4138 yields 0.99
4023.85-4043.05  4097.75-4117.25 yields 1.02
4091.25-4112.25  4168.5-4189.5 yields 0.94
